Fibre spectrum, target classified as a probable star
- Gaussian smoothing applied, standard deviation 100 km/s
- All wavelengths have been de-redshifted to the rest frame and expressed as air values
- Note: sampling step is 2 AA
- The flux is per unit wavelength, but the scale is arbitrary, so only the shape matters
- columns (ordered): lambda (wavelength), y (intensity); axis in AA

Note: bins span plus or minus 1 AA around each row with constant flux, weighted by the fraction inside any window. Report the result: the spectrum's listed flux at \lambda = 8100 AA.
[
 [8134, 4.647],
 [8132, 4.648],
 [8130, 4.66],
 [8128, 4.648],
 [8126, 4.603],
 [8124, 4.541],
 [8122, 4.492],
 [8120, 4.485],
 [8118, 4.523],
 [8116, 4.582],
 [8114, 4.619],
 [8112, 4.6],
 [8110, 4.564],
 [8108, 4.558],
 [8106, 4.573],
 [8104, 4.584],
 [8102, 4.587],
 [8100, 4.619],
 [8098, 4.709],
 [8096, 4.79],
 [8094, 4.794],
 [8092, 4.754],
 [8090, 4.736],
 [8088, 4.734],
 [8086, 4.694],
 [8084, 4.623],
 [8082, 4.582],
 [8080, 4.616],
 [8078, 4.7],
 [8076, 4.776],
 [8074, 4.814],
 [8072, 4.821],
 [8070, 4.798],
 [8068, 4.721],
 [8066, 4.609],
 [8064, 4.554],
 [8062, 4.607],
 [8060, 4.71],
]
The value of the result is 4.619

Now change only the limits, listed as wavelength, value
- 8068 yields 4.721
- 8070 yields 4.798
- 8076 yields 4.776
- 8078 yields 4.7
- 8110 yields 4.564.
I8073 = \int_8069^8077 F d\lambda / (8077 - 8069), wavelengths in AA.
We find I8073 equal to 4.8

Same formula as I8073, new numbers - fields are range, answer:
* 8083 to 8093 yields 4.71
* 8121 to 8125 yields 4.52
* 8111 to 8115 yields 4.61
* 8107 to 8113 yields 4.57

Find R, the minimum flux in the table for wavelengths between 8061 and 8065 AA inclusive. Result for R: 4.554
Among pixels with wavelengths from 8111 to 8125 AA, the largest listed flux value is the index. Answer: 4.619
